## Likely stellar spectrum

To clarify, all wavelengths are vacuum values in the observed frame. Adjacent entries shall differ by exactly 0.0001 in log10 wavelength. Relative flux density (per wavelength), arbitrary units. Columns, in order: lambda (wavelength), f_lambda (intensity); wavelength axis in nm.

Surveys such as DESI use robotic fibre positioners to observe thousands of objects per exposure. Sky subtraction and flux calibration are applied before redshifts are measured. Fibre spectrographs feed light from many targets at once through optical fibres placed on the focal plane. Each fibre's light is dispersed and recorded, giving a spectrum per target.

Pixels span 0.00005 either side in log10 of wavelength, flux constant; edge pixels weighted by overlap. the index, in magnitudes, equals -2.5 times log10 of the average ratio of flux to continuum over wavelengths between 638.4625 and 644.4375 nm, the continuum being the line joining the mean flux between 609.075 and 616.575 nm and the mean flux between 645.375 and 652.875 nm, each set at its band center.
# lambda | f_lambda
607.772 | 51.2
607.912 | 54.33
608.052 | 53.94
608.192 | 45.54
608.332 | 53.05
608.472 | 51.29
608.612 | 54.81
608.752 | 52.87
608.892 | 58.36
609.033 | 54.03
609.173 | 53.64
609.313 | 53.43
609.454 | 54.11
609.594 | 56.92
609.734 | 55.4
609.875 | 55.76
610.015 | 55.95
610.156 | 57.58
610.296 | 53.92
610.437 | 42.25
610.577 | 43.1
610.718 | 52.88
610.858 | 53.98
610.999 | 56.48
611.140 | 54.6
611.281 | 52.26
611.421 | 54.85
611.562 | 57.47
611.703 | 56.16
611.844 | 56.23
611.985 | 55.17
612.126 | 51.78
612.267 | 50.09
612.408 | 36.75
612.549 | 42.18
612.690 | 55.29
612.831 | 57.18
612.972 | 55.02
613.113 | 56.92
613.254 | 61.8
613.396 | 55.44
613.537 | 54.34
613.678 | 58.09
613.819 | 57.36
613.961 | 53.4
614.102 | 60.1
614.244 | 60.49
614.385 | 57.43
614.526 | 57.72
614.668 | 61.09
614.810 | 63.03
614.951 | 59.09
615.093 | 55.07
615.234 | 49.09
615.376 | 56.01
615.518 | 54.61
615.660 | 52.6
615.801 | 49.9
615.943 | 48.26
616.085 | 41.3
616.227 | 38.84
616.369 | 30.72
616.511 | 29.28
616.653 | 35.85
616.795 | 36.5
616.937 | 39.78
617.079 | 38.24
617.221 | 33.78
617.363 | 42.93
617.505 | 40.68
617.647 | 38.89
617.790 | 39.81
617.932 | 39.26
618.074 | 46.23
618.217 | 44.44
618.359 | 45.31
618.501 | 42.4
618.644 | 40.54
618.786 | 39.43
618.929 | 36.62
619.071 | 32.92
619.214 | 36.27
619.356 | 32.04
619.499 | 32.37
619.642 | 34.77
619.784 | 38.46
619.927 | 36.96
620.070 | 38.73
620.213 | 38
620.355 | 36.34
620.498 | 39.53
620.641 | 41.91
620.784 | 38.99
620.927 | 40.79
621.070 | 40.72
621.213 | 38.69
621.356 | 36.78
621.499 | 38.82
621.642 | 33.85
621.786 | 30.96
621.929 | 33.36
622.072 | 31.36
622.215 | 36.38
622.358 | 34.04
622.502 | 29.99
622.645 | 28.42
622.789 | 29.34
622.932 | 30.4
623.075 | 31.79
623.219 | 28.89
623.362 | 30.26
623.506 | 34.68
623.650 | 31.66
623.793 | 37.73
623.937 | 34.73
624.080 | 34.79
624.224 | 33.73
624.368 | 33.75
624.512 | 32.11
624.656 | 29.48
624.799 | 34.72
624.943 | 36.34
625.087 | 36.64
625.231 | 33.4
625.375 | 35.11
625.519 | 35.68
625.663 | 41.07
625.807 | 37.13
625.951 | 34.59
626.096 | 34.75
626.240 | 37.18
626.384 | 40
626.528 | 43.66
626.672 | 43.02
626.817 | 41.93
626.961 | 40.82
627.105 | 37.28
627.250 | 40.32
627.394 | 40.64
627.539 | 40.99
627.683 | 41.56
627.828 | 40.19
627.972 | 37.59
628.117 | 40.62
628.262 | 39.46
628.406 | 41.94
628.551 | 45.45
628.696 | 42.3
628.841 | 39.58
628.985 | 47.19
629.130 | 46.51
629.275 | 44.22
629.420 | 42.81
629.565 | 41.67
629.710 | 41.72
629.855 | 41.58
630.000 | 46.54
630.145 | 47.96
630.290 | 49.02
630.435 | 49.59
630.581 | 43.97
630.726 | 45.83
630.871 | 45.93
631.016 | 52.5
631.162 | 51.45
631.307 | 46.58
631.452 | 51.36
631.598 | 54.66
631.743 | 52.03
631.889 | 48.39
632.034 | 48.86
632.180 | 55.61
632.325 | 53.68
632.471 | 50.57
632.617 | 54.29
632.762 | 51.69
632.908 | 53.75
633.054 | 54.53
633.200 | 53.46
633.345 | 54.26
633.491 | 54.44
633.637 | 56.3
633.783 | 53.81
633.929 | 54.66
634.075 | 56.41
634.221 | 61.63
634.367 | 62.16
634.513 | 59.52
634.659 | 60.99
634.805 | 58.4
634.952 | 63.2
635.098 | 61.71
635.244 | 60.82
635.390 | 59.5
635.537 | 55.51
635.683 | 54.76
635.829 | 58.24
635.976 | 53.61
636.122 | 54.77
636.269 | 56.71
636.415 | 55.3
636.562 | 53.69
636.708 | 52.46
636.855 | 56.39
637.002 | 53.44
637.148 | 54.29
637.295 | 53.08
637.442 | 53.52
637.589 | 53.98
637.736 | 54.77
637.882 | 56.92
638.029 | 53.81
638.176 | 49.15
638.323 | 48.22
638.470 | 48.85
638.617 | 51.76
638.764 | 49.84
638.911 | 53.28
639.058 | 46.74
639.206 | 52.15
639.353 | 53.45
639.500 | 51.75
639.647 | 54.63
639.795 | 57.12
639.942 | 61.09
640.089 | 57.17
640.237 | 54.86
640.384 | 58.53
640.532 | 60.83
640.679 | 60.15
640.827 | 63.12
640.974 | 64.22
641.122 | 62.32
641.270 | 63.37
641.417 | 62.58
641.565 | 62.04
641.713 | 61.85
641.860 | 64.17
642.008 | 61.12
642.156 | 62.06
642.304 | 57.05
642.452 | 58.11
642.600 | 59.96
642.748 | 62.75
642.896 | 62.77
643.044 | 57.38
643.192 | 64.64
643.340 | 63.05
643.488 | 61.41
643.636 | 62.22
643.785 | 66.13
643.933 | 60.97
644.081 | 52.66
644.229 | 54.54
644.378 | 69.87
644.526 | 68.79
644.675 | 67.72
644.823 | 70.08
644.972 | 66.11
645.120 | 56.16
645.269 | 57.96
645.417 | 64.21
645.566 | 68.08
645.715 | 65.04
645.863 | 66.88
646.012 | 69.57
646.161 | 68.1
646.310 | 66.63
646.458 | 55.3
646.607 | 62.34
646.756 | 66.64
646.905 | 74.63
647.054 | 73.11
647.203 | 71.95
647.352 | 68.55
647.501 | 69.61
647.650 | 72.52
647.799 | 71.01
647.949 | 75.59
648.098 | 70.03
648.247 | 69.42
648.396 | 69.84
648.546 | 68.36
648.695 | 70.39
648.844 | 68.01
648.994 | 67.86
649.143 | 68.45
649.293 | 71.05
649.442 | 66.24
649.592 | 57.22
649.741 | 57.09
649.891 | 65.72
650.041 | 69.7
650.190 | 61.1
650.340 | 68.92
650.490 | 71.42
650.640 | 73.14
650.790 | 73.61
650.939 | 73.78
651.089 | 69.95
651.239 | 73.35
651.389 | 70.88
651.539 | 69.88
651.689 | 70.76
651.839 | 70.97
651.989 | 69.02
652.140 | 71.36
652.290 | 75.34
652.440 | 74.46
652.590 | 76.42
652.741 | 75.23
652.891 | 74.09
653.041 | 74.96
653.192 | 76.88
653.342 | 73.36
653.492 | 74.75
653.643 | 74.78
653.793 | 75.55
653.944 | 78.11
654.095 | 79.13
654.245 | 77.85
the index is 0.12 mag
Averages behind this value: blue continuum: 52.9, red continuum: 69.2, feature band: 58.9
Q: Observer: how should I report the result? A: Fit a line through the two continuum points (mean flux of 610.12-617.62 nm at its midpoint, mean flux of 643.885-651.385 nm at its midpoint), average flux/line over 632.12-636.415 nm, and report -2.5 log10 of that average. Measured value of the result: 0.077 mag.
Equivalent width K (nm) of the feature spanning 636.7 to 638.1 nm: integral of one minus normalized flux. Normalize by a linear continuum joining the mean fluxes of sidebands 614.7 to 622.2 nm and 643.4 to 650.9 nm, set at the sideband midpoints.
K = 0.08 nm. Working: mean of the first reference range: 40.7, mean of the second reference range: 66.7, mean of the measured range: 54.3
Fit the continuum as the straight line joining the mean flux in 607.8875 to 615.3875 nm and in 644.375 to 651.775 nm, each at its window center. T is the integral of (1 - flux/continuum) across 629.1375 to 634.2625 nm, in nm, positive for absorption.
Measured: 0.96 nm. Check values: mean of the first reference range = 54.3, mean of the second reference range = 68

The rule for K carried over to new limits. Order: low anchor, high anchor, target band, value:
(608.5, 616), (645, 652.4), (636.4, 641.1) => 0.71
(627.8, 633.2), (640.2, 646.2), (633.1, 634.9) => -0.20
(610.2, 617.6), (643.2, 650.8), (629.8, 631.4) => 0.30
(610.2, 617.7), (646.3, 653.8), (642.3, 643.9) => 0.12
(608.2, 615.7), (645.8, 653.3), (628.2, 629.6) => 0.41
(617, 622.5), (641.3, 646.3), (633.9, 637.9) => -0.16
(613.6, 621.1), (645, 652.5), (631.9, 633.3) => 0.08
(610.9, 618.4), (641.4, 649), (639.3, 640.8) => 0.13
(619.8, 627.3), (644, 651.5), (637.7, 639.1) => 0.10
